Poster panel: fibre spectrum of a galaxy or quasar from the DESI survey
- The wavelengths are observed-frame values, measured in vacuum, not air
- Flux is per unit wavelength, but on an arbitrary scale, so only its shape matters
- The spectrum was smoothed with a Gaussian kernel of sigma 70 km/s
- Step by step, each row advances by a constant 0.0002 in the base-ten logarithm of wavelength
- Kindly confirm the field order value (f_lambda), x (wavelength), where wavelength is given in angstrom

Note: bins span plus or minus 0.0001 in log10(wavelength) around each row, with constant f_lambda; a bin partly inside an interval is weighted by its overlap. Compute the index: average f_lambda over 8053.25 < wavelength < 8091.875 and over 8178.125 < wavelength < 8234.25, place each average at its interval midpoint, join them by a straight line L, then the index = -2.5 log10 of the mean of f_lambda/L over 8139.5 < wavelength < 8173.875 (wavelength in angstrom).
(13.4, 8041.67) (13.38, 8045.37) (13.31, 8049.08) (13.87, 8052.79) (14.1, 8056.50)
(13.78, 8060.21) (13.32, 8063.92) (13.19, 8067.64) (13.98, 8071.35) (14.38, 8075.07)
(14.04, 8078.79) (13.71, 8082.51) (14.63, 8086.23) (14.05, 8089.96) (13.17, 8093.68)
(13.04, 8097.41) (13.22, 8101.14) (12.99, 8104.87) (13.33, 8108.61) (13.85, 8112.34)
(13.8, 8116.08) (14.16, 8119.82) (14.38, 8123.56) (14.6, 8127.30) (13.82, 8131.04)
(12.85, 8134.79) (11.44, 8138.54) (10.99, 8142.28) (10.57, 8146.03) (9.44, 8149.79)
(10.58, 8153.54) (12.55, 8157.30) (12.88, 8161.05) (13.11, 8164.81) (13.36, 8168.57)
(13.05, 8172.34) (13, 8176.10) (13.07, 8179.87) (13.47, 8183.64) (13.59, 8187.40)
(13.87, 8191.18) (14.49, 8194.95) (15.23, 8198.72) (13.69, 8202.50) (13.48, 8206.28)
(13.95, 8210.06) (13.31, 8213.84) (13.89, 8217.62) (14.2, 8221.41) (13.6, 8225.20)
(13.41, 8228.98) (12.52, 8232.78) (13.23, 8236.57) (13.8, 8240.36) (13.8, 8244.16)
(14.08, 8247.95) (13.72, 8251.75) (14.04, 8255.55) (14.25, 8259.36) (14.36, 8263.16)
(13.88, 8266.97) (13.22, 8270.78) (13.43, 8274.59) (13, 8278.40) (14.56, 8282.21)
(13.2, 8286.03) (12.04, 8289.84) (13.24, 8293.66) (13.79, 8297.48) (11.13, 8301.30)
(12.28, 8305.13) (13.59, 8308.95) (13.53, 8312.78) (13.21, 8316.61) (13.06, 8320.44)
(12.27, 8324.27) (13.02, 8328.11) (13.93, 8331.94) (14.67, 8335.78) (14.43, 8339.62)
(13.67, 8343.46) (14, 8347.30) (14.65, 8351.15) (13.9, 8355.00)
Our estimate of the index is 0.17 mag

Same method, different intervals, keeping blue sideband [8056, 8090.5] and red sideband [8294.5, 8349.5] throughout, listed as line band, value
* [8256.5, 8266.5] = -0.06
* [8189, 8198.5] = -0.06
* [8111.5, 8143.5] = 0.03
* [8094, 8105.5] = 0.06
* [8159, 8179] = 0.05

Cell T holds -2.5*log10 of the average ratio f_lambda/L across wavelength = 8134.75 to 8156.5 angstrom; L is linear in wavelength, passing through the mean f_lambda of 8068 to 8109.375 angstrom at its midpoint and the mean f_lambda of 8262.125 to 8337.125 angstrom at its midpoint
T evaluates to 0.238 mag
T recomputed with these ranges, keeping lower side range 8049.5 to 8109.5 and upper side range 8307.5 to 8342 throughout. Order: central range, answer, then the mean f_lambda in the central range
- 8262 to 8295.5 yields 0.011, 13.4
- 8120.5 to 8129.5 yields -0.061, 14.4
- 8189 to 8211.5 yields -0.040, 14.1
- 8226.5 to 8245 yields 0.020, 13.3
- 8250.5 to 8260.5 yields -0.034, 14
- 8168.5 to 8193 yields 0.022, 13.3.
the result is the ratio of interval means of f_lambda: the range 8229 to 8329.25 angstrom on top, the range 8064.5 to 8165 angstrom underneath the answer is 1.02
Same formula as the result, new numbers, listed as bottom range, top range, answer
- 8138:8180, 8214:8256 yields 1.14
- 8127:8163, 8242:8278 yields 1.17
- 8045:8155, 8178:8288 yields 1.04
